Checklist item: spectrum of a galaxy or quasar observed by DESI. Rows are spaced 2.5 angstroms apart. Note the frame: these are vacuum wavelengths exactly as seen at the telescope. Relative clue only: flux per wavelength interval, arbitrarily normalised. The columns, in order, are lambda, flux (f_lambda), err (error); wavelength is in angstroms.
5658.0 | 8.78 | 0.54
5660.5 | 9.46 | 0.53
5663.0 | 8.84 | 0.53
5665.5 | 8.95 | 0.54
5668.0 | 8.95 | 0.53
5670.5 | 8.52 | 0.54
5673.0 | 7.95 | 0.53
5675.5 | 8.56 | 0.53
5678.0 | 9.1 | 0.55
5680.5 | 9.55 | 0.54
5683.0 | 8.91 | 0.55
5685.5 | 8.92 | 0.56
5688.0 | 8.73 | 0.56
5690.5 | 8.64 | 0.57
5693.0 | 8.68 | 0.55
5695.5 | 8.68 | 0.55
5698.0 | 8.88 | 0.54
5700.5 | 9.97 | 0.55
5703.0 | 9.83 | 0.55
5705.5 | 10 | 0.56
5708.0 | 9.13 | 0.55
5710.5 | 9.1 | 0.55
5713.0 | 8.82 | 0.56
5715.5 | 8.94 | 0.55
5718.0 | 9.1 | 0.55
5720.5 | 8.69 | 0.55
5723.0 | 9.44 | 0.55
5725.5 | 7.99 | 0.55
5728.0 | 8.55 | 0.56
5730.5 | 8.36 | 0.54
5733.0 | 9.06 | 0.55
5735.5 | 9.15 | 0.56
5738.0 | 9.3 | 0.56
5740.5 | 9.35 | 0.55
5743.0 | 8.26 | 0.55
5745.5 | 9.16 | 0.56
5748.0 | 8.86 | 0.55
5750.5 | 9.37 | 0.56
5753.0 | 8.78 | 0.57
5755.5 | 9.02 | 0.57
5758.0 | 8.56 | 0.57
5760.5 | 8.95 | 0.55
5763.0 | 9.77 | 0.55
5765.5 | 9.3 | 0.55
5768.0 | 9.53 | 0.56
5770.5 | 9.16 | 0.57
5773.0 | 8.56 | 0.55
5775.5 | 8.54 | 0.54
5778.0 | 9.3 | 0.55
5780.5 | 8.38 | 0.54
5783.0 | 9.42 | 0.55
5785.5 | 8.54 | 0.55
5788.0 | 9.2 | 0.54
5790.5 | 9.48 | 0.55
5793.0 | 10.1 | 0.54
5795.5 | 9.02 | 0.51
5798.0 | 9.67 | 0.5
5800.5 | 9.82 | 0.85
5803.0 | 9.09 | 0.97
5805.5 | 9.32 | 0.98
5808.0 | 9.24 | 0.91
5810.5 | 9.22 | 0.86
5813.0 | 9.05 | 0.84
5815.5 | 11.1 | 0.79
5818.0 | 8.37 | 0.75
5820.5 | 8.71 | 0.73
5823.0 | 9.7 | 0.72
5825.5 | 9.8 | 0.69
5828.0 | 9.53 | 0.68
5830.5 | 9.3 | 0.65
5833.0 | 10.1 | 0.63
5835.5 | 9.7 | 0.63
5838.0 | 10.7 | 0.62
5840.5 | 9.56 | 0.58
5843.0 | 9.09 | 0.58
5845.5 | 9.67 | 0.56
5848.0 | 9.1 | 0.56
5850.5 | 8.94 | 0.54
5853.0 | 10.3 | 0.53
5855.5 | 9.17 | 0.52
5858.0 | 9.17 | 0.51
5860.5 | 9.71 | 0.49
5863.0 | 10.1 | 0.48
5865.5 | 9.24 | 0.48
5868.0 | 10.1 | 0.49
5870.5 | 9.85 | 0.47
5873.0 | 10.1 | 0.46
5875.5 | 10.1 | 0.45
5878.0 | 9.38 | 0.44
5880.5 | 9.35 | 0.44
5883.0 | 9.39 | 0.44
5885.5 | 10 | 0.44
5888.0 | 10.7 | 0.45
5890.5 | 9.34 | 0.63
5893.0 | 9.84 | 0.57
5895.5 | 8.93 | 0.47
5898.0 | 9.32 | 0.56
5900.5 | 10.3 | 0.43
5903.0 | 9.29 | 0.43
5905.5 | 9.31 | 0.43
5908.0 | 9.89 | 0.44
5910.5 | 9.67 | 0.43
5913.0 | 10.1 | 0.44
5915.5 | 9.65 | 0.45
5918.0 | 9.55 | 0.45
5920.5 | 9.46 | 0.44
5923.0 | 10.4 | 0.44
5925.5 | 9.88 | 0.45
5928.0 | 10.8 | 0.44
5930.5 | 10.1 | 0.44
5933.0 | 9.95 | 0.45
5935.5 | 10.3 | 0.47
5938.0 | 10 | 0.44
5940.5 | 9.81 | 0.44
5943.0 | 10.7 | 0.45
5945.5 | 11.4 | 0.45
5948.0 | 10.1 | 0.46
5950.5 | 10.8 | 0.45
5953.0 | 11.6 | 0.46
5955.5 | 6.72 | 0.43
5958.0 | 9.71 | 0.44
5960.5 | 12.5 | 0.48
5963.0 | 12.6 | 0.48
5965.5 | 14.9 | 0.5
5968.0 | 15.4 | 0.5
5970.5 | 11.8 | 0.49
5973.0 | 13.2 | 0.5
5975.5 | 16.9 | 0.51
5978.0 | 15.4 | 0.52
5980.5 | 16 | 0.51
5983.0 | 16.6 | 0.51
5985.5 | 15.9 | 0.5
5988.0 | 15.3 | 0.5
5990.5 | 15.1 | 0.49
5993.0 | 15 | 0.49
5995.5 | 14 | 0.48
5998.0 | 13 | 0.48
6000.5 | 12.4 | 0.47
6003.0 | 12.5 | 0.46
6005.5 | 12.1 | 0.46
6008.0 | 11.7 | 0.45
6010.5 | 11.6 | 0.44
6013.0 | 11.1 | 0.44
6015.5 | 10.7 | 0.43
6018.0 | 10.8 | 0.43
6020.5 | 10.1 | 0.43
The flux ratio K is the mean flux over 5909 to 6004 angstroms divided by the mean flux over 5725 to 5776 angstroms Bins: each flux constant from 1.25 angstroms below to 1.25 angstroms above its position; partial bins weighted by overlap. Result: 1.35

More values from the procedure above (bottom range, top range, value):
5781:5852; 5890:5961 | 1.06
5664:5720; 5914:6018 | 1.34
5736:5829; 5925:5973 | 1.20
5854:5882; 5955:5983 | 1.40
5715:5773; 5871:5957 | 1.10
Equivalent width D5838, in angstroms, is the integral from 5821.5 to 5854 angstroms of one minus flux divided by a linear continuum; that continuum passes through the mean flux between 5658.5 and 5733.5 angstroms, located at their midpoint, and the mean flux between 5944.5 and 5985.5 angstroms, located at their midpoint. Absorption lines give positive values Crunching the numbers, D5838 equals 4.2 angstroms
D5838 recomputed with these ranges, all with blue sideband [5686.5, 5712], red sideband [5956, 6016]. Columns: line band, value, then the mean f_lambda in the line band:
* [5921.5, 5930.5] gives 1.6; 10.3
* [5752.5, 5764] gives 1.2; 9.02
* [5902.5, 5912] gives 2.1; 9.57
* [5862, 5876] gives 2.2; 9.9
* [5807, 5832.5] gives 3.6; 9.42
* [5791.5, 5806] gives 1.6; 9.51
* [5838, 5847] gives 1.4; 9.61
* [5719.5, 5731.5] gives 1.2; 8.61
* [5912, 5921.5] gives 2.1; 9.69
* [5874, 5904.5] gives 6.0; 9.66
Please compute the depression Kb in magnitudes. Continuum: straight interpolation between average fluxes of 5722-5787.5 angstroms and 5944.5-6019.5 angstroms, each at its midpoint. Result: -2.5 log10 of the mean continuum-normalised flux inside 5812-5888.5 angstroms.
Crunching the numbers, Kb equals 0.103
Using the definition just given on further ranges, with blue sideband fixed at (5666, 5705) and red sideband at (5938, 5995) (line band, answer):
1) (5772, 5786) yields 0.17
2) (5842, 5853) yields 0.21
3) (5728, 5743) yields 0.09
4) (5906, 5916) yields 0.24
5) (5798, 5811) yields 0.14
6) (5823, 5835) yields 0.14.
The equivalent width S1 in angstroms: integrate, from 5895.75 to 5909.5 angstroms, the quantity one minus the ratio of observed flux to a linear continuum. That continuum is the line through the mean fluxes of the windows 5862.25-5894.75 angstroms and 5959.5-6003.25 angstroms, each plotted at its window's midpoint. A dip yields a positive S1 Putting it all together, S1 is 1.6 angstroms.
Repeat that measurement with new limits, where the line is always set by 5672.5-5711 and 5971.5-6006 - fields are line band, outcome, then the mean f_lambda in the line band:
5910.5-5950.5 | 9.89 angstroms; 10.2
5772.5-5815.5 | 6.73 angstroms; 9.24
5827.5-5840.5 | 2.05 angstroms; 9.86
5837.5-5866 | 5.88 angstroms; 9.54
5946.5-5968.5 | 3.99 angstroms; 11.5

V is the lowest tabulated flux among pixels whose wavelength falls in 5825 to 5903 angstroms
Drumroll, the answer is 8.93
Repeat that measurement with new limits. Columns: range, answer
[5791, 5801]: 9.02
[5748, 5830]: 8.37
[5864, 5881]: 9.24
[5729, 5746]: 8.26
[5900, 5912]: 9.29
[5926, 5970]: 6.72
